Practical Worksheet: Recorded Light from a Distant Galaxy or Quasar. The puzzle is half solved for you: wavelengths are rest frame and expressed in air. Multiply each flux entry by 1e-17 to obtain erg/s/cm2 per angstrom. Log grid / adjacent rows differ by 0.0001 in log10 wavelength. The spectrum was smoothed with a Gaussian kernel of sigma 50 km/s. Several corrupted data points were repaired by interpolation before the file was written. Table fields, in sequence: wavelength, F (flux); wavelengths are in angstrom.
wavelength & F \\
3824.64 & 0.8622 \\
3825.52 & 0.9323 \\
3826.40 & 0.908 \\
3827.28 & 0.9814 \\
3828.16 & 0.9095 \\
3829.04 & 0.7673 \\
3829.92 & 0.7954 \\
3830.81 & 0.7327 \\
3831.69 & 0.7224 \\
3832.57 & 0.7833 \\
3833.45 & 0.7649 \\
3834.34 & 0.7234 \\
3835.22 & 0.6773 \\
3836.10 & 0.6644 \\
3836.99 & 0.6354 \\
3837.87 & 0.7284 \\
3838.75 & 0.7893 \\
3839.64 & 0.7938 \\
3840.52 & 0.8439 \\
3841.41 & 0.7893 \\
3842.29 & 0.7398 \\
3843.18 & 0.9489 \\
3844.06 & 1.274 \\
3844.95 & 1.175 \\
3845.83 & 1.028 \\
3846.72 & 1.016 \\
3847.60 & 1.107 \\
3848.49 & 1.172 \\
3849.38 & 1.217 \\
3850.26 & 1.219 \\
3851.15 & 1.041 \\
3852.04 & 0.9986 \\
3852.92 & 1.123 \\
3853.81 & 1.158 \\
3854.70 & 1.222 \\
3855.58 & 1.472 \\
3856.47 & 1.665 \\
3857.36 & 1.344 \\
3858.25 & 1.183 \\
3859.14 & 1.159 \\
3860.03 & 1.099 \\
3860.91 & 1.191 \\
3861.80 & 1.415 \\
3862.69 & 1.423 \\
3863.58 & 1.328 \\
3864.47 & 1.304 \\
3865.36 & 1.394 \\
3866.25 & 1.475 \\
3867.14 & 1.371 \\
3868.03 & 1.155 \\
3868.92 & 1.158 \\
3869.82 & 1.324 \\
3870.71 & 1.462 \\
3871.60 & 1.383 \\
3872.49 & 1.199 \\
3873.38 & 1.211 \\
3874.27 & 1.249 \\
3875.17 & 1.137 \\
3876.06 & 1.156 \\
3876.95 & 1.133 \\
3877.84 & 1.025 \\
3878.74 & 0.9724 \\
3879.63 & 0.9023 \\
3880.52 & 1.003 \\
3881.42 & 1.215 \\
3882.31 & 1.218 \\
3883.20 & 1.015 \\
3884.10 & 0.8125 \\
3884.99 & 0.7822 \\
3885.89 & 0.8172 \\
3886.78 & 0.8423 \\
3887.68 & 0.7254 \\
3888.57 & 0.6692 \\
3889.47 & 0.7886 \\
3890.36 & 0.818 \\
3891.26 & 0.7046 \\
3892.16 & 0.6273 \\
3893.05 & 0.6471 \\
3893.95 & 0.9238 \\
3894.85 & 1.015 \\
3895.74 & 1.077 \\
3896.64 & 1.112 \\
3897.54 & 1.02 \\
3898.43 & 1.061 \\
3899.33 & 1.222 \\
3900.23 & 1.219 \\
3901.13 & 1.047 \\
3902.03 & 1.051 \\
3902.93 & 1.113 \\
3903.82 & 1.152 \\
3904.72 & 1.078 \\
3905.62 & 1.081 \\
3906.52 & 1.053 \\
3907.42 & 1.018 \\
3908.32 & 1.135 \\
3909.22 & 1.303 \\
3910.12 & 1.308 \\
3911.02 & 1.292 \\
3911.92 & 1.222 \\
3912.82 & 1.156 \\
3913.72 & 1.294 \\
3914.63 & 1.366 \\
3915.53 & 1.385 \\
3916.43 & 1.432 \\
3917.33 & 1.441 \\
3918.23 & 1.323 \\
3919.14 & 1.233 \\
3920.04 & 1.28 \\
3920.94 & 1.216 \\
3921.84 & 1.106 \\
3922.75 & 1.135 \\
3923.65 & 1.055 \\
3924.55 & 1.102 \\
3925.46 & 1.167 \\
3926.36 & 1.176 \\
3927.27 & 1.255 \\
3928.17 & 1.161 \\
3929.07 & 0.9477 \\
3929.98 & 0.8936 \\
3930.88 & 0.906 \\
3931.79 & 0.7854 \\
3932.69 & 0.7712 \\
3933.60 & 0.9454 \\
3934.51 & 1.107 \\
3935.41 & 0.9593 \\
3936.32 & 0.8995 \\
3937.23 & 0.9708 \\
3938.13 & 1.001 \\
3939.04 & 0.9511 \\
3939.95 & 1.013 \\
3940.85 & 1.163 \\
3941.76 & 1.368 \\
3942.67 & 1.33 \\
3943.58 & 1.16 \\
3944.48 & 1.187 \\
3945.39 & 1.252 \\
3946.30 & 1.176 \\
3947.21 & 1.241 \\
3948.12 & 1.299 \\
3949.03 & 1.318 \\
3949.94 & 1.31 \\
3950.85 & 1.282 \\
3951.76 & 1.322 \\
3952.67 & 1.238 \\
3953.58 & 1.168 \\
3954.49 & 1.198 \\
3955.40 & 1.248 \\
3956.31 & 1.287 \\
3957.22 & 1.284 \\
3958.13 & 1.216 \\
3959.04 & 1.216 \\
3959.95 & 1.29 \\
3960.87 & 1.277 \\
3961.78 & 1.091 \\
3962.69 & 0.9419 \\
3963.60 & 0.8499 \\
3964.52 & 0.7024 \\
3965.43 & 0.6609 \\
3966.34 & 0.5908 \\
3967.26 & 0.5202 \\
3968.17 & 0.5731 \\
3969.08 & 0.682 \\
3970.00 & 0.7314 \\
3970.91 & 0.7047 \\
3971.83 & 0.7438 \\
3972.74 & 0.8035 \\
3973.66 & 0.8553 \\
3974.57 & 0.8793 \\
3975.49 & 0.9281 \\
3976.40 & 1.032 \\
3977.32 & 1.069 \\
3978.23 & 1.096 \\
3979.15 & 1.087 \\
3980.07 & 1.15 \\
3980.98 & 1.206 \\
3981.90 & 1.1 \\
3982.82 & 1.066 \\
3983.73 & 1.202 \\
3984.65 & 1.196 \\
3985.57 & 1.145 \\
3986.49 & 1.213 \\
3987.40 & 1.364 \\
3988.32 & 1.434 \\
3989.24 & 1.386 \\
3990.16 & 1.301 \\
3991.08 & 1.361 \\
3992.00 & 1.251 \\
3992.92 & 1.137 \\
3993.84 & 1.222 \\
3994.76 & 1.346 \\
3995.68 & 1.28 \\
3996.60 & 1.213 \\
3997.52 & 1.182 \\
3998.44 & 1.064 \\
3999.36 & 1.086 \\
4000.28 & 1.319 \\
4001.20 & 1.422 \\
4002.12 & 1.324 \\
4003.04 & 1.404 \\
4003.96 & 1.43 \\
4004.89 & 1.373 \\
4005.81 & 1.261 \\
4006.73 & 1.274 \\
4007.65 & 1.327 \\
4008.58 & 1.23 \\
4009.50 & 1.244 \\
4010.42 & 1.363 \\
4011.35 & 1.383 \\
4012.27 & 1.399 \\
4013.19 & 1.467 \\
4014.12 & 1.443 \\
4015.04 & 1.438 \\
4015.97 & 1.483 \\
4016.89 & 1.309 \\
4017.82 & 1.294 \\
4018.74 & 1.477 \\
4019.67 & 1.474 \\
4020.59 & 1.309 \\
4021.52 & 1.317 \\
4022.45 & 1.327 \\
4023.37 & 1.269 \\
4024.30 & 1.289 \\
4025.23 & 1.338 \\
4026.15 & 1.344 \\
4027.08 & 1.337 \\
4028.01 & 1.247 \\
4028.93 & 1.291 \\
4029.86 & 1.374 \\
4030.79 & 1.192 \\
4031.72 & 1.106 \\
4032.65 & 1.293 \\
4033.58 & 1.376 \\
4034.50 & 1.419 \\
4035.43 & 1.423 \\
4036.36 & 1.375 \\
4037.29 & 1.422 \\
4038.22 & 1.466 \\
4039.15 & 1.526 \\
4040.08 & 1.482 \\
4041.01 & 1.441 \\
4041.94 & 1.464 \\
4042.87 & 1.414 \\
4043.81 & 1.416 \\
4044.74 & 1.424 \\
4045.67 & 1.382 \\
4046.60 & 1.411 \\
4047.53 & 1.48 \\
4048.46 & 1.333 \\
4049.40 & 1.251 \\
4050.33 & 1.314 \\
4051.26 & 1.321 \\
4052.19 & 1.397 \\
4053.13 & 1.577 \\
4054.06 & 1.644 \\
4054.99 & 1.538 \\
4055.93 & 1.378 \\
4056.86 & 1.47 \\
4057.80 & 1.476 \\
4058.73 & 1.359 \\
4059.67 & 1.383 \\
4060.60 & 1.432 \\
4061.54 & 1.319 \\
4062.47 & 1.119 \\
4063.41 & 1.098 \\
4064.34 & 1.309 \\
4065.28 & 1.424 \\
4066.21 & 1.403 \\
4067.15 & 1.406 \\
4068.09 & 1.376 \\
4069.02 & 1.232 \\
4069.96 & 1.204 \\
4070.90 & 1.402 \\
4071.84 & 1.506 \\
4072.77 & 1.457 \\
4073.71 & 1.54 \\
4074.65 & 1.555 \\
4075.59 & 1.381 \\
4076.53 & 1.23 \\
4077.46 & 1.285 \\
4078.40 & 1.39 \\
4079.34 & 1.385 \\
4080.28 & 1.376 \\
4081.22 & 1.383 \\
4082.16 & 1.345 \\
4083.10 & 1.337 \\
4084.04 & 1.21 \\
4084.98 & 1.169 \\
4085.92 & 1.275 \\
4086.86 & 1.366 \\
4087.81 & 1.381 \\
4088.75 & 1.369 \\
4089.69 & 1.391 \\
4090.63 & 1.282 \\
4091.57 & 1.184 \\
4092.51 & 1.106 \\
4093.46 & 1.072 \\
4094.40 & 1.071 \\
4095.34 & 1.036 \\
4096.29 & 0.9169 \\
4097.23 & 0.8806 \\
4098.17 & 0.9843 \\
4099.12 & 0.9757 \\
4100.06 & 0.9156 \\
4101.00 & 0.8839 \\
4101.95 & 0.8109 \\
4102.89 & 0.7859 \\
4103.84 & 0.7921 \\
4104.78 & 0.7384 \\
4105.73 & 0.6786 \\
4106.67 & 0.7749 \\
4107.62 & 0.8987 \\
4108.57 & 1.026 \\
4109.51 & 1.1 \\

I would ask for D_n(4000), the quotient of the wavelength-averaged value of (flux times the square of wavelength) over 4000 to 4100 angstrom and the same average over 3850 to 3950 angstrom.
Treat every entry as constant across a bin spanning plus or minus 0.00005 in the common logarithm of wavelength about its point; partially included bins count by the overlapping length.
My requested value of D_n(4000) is 1.28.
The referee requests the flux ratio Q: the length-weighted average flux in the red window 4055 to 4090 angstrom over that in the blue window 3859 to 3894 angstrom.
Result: 1.3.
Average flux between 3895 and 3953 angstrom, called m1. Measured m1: 1.15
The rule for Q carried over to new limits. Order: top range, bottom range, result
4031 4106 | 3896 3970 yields 1.16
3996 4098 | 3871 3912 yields 1.29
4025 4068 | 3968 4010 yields 1.20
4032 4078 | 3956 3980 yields 1.50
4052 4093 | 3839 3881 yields 1.16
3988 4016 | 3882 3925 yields 1.23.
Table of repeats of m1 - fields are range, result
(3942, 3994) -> 1.1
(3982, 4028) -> 1.31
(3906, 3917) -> 1.25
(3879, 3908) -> 0.965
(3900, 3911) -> 1.13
